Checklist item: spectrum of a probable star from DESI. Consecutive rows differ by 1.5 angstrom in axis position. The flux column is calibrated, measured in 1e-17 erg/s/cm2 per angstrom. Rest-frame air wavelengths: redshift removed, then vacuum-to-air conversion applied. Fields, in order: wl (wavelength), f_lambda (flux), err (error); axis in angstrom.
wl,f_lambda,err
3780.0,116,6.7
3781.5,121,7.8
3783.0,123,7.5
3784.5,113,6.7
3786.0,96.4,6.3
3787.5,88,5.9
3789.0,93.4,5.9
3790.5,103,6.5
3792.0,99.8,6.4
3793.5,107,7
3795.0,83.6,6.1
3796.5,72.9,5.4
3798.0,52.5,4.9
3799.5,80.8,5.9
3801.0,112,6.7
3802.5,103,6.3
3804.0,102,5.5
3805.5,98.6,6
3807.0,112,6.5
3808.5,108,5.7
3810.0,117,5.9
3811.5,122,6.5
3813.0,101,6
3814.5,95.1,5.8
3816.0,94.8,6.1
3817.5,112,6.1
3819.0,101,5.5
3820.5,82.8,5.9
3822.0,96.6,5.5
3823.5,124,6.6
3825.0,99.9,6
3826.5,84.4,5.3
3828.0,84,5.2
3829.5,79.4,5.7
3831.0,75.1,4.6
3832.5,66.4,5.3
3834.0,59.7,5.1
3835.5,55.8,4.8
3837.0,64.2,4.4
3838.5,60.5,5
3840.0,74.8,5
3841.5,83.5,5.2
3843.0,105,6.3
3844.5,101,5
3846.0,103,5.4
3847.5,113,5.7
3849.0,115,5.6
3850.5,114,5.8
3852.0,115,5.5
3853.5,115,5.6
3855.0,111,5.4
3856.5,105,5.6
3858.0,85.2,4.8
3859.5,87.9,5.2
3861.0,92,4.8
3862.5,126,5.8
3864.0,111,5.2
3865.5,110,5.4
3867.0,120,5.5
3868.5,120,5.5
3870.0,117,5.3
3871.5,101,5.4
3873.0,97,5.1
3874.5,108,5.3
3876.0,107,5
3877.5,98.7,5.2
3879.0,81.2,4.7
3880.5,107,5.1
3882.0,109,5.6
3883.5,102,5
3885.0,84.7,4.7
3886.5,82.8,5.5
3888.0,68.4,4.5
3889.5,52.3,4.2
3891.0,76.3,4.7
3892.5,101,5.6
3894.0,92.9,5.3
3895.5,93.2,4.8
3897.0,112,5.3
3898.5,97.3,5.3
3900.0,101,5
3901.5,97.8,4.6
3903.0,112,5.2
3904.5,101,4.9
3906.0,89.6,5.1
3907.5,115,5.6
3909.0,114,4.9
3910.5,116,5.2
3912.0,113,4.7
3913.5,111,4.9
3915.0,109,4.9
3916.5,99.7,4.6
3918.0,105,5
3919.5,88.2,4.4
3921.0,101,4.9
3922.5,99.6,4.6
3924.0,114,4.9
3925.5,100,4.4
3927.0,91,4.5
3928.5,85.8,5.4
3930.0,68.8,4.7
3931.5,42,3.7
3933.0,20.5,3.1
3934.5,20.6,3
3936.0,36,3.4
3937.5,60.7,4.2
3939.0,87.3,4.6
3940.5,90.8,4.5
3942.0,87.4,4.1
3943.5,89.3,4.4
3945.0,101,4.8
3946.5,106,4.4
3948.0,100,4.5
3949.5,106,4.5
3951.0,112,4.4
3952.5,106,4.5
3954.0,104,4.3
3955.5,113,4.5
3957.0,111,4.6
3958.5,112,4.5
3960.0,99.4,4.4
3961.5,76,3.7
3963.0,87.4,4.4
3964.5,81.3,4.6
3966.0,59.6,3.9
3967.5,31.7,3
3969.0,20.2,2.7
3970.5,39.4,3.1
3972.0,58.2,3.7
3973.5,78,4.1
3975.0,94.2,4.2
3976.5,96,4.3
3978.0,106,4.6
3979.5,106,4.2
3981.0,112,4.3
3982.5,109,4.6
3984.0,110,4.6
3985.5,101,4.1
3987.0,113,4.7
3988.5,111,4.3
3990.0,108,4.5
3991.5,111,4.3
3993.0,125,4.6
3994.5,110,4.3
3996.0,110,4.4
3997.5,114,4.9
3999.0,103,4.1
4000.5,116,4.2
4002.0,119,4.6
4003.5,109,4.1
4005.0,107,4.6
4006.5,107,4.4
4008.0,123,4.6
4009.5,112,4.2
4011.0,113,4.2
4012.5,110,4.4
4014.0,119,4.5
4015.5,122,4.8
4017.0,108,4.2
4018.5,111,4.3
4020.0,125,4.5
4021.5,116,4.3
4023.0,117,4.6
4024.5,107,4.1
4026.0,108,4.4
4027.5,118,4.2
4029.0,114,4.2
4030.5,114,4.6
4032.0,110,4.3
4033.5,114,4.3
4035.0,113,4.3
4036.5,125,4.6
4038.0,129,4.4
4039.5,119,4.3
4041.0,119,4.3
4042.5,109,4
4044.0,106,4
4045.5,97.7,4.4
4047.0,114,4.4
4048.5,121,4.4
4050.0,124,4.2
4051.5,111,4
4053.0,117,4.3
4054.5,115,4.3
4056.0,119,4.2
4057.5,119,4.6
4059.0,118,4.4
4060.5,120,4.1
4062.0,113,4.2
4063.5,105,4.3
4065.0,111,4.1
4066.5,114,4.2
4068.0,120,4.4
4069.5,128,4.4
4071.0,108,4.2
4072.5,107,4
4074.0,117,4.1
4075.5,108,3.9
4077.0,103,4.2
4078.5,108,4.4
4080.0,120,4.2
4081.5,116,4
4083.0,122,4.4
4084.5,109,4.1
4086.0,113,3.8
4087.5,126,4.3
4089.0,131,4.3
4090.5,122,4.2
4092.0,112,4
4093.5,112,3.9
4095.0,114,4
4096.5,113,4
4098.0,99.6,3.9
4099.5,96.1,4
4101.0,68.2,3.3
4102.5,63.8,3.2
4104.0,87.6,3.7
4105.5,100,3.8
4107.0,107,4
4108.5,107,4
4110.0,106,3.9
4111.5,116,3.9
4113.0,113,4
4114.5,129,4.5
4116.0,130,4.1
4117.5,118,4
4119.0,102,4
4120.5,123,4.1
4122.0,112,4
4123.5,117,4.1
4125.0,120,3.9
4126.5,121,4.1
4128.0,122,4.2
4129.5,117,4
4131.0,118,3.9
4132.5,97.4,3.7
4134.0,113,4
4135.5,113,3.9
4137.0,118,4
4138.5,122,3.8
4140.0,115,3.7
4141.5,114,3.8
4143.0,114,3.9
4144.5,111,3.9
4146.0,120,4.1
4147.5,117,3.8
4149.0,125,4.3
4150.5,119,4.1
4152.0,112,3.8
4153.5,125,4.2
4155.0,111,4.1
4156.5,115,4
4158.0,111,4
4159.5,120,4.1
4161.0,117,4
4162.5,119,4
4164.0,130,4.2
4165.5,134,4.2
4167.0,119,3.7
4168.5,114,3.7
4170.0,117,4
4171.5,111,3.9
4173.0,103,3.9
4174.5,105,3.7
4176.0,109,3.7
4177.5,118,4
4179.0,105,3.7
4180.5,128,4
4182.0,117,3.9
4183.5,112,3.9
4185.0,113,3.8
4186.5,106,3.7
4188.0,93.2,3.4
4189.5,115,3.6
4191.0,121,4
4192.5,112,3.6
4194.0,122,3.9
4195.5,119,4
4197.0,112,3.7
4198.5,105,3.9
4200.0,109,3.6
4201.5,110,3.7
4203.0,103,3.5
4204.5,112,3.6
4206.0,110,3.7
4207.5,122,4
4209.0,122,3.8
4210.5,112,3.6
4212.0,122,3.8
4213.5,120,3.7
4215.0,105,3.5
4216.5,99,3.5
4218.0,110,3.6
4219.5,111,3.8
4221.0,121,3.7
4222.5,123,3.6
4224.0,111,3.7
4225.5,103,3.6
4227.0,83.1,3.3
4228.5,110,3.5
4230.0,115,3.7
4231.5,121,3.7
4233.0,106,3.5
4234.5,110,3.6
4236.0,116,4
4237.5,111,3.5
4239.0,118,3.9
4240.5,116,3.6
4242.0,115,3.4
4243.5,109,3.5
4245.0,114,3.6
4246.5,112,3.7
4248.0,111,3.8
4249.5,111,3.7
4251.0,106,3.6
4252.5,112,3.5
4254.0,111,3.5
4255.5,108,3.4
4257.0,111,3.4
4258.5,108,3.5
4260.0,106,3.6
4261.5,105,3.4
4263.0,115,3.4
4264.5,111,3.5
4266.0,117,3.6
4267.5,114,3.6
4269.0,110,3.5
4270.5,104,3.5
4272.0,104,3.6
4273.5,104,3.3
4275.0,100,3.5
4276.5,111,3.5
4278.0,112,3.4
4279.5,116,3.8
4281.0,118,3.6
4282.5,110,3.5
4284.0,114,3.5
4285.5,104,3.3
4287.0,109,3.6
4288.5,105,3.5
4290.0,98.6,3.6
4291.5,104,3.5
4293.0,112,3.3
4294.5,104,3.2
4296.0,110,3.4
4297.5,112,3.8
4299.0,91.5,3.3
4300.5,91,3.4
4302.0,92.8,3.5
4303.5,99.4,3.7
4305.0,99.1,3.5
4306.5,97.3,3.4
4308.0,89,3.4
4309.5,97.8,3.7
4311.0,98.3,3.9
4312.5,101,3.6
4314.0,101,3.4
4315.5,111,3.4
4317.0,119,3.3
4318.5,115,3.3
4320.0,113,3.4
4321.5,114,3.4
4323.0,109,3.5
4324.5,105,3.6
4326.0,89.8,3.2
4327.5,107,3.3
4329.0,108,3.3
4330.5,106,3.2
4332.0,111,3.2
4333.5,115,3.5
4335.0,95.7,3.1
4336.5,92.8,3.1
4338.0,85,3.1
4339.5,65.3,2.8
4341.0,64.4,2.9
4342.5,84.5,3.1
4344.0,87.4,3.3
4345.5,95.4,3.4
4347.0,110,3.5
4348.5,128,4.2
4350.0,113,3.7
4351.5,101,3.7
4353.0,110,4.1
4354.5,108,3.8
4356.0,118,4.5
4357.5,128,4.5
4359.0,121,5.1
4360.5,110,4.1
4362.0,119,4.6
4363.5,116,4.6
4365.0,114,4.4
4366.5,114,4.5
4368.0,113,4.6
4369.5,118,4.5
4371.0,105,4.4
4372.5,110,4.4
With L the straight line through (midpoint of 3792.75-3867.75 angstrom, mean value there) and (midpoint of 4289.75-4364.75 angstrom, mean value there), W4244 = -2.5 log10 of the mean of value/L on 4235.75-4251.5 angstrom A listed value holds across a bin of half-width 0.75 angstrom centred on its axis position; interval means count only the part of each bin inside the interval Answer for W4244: -0.10 mag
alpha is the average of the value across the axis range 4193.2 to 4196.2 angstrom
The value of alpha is 120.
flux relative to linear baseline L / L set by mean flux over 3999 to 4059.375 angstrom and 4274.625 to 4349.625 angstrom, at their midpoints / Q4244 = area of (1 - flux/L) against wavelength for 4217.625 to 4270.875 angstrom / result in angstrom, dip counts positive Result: -2.8 angstrom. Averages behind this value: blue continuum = 115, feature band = 111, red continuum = 103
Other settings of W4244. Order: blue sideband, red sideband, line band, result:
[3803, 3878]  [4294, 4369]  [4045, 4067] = -0.14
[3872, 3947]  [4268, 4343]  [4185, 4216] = -0.13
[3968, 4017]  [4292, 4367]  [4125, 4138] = -0.12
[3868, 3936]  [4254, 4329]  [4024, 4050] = -0.17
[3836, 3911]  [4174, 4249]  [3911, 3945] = 0.21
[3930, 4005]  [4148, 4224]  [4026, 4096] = -0.15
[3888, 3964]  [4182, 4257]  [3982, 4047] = -0.15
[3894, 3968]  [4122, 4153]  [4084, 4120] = 0.04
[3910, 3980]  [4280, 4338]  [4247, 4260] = -0.08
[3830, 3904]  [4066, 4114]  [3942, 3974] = 0.18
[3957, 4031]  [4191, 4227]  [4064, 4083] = -0.08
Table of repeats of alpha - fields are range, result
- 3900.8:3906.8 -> 100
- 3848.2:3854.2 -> 115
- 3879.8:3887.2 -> 97.1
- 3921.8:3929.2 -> 98.2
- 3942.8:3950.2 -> 100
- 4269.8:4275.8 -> 103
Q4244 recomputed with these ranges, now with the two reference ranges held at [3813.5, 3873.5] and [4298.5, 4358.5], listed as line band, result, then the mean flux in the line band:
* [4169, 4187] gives -2.1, 112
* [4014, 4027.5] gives -2.2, 115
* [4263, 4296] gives -2.5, 109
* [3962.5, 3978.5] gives 5.0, 67.5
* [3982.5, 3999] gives -2.1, 111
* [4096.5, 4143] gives -4.7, 110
